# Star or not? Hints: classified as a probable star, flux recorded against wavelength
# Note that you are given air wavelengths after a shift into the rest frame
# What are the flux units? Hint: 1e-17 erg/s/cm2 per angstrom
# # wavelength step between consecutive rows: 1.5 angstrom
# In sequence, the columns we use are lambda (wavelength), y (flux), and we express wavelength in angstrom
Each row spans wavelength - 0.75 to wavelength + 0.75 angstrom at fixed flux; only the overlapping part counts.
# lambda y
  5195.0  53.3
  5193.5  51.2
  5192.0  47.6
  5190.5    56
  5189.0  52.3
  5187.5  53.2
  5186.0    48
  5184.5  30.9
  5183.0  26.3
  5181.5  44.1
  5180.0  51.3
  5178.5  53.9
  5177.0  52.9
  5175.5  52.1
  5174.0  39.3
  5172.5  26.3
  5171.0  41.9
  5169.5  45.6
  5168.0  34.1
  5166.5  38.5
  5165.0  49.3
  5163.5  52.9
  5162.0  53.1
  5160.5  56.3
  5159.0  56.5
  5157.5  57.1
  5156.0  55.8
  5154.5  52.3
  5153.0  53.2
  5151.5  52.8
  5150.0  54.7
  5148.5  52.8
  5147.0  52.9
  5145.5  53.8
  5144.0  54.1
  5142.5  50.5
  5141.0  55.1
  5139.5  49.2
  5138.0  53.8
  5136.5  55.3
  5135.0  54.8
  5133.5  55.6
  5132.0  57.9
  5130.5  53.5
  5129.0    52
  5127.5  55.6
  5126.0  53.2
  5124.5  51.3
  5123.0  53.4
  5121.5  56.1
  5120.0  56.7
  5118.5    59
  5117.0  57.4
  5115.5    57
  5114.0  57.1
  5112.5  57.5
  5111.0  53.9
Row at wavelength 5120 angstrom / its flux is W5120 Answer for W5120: 56.7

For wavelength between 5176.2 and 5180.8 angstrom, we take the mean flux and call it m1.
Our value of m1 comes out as 52.6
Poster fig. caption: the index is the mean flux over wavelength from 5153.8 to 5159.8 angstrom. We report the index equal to 55.5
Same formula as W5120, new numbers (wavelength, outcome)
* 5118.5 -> 59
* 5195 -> 53.3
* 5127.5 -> 55.6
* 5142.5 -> 50.5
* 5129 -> 52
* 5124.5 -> 51.3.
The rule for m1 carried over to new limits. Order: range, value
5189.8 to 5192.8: 51.7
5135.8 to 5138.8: 54.4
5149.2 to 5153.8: 53.5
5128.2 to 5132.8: 54.5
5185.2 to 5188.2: 50.2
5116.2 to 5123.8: 56.5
